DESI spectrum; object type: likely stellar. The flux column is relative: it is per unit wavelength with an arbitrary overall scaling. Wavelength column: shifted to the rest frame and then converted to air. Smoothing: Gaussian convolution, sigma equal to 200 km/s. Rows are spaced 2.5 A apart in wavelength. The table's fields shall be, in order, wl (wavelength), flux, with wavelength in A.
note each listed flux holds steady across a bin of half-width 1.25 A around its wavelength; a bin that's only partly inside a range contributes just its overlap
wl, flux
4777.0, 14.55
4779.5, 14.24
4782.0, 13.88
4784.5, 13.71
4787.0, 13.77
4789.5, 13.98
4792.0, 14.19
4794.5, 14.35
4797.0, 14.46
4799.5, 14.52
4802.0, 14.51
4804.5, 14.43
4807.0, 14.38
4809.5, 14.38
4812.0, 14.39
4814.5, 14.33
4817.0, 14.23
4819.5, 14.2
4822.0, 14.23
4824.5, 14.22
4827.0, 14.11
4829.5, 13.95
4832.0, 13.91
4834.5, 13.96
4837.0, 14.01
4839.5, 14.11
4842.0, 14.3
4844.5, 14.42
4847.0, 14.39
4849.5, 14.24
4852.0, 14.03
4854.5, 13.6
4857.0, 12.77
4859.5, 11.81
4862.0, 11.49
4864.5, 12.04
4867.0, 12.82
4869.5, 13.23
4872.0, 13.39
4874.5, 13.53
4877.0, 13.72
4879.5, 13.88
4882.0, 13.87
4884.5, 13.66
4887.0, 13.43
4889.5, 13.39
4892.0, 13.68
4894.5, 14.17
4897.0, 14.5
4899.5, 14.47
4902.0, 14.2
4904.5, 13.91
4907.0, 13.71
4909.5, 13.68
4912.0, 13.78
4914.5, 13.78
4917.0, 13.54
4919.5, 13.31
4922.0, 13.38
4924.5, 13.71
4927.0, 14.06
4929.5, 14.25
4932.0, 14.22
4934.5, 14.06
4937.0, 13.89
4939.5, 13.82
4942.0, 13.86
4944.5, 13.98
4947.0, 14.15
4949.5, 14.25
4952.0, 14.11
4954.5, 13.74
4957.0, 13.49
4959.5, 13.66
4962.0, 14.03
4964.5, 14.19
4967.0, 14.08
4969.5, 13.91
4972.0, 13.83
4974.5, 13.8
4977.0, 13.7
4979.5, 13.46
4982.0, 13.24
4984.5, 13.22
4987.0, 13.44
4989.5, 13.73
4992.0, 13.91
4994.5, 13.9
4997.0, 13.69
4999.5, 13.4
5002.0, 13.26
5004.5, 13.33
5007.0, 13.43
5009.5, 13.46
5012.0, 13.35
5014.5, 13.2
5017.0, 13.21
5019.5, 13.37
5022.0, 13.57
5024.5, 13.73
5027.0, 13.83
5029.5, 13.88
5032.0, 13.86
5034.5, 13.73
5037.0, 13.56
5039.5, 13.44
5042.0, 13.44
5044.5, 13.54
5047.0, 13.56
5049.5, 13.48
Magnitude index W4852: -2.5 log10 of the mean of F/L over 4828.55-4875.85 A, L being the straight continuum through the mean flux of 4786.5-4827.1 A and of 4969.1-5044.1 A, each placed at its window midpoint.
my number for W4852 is 0.05 mag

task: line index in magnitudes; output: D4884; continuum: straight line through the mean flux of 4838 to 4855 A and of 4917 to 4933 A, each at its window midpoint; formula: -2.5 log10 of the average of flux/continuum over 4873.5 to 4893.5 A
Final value 0.03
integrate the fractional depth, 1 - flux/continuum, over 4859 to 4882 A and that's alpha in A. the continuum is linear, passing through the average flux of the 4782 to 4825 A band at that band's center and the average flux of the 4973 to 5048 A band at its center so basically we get 1.7 A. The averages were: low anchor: 14.2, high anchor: 13.5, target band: 13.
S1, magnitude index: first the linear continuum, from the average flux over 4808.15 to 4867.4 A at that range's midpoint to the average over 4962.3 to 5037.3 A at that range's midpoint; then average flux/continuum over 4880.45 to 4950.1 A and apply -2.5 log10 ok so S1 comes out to -0.01 mag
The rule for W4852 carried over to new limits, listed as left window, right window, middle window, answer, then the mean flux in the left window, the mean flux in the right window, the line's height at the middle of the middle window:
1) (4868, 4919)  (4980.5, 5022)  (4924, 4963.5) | -0.027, 13.8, 13.5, 13.6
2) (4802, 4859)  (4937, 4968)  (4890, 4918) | 0.005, 14.1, 13.9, 14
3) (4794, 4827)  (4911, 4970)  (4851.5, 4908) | 0.052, 14.3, 13.9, 14.1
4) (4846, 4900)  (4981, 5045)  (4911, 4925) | -0.008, 13.4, 13.5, 13.5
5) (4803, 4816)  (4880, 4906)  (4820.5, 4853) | 0.007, 14.4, 13.9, 14.2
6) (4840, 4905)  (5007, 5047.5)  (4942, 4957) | -0.033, 13.6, 13.5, 13.6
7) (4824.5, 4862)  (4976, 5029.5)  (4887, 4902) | -0.025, 13.8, 13.5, 13.7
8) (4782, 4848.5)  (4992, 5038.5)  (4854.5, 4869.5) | 0.137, 14.2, 13.6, 14.1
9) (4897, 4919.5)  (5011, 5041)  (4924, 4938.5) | -0.017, 13.9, 13.6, 13.8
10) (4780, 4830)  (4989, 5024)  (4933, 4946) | -0.016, 14.2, 13.5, 13.7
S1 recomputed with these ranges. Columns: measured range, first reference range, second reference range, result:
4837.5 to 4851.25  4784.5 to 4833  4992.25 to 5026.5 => -0.01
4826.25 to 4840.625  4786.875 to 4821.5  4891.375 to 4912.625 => 0.02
